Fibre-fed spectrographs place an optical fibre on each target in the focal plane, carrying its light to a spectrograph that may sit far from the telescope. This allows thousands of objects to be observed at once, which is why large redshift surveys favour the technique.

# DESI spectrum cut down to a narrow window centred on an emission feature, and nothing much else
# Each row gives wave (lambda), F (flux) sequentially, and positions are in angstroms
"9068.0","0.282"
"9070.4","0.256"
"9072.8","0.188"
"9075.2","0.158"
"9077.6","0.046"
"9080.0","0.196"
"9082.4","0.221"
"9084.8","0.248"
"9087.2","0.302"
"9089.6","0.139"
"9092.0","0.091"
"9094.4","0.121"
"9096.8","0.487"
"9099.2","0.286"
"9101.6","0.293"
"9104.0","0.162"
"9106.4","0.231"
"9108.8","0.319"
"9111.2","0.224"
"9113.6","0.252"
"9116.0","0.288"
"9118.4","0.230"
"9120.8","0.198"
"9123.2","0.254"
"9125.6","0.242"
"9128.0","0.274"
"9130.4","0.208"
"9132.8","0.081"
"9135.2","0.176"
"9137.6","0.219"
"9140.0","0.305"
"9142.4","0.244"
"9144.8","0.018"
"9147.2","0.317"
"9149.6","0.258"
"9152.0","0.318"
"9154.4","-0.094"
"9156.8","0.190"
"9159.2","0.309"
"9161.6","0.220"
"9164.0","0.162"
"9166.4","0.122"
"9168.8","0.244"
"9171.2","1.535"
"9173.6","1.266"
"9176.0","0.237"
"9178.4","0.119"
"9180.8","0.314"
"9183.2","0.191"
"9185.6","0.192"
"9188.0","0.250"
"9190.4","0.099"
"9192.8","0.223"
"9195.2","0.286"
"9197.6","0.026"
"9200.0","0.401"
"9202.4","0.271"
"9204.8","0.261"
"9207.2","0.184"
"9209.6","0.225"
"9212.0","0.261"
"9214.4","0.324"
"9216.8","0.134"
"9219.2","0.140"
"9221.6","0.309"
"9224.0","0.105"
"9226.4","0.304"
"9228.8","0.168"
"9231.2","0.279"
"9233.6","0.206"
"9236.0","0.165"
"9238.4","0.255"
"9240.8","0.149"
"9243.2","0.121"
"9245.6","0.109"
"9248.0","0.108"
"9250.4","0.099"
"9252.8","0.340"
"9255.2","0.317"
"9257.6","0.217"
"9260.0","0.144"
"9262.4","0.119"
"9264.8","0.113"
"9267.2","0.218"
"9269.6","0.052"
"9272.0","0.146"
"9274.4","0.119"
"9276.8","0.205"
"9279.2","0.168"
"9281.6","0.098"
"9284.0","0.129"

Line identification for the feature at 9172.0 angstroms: H-beta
